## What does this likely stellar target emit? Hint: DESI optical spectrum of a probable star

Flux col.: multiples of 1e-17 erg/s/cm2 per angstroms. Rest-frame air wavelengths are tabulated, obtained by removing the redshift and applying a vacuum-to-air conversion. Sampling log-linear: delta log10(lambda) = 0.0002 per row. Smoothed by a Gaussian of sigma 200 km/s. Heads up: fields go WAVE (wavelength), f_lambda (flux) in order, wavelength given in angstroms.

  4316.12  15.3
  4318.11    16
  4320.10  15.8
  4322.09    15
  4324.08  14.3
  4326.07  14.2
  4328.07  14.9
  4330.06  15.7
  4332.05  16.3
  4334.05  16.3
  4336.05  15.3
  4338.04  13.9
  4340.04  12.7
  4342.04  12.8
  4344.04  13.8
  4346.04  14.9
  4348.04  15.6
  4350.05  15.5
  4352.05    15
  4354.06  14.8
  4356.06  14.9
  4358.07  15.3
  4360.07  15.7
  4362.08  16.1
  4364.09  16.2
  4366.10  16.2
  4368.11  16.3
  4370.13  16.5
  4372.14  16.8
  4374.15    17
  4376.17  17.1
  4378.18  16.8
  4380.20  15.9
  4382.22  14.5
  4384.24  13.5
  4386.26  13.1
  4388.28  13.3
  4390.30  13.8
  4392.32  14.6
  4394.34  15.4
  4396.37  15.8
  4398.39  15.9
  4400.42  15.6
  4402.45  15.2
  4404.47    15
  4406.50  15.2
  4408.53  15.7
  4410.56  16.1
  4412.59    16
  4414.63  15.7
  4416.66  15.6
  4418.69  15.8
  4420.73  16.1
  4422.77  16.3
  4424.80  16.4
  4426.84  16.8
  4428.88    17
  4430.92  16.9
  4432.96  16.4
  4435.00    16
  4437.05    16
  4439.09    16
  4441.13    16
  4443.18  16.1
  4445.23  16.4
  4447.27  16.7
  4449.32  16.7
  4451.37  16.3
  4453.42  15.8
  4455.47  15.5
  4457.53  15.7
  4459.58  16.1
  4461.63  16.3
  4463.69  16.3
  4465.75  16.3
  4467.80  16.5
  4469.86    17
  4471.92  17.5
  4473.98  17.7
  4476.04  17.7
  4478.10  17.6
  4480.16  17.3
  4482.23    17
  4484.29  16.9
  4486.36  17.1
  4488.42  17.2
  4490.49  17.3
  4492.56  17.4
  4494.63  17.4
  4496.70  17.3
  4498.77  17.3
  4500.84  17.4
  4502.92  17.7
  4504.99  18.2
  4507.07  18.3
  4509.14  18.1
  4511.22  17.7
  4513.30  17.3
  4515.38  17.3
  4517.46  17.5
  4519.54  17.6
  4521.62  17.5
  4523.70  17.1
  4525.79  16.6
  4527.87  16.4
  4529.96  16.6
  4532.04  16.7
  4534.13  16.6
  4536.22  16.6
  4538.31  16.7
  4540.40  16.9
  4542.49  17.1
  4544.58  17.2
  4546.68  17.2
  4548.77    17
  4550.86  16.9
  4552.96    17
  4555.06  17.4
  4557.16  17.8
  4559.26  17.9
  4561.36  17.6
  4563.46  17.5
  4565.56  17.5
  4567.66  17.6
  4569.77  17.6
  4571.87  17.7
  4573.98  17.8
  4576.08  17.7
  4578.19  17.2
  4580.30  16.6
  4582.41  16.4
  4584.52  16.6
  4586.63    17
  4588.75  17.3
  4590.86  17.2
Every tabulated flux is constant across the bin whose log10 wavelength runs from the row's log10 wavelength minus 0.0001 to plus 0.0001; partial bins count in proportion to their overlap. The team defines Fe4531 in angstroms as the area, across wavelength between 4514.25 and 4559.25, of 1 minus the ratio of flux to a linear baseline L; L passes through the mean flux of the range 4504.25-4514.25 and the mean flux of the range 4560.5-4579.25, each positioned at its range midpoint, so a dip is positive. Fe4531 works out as 1.79 angstroms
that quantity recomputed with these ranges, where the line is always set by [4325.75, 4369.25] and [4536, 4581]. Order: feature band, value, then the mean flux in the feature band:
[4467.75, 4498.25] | -1.39 angstroms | 17.3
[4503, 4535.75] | -0.76 angstroms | 17.3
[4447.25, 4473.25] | -0.11 angstroms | 16.4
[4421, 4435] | -0.52 angstroms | 16.6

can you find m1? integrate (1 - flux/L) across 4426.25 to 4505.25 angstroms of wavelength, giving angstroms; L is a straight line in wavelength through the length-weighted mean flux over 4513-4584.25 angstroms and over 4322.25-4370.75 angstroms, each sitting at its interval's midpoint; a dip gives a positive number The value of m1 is -2.1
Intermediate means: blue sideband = 15.1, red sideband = 17.2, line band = 16.8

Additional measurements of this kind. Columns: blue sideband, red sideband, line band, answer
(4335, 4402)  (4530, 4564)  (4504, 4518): -0.9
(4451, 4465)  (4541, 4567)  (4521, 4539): 0.3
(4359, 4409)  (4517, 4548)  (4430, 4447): -0.2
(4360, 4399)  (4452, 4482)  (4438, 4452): 0.1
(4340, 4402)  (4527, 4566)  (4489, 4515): -1.5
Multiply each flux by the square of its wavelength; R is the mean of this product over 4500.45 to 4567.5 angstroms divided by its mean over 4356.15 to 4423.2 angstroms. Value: 1.2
